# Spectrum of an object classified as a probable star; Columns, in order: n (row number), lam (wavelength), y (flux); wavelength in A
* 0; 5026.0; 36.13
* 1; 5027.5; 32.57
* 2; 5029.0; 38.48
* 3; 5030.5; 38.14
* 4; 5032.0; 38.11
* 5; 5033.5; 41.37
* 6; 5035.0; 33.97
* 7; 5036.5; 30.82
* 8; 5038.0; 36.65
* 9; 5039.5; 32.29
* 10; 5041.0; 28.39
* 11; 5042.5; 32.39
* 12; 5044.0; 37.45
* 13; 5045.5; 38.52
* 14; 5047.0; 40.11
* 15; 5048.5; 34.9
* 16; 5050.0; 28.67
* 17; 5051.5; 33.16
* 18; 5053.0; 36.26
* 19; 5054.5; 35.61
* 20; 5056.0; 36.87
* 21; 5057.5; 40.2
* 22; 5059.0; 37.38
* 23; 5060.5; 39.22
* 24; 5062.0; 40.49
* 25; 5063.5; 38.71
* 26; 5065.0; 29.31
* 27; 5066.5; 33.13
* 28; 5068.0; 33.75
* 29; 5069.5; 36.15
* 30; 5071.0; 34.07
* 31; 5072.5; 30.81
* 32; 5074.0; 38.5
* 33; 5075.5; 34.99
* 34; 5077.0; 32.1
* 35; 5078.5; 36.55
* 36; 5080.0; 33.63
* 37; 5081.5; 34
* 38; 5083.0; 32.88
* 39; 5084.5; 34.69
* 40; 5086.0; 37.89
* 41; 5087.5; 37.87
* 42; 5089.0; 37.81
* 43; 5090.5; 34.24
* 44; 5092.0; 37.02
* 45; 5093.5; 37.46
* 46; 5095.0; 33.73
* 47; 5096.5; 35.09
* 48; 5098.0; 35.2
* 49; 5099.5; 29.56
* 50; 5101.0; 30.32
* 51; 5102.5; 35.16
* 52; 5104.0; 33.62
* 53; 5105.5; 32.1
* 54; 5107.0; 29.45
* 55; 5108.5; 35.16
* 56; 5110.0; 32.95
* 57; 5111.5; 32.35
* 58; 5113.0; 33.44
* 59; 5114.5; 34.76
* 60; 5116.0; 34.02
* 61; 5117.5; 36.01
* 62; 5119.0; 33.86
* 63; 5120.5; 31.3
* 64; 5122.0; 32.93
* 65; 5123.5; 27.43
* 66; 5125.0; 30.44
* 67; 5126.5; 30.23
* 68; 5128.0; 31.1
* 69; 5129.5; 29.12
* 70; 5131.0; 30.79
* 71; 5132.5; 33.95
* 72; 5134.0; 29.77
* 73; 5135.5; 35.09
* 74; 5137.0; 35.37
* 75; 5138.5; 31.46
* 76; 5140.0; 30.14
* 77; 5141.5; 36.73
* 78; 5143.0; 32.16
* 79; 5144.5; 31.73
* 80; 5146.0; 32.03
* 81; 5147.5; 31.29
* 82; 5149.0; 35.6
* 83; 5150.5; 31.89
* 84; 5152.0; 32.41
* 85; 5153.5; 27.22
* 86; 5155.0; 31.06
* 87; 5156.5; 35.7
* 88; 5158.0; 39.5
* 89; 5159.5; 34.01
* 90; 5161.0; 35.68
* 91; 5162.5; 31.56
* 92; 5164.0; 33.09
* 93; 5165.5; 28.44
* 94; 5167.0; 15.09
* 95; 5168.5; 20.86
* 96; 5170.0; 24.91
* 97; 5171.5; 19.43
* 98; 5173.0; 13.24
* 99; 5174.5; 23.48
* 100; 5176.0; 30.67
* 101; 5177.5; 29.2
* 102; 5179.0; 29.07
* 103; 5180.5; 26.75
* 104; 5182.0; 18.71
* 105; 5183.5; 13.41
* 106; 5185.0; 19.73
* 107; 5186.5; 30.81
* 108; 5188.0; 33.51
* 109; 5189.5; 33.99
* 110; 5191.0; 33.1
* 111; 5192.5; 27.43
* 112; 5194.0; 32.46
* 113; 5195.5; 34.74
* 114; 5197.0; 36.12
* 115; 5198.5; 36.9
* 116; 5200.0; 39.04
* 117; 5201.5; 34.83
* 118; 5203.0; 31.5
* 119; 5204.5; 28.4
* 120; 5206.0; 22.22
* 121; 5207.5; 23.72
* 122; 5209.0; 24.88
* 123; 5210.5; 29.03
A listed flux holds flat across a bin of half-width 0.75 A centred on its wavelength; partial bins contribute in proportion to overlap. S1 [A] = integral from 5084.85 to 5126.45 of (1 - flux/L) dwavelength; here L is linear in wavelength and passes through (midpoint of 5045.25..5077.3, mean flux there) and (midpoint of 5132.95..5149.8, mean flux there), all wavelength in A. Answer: 0.5 A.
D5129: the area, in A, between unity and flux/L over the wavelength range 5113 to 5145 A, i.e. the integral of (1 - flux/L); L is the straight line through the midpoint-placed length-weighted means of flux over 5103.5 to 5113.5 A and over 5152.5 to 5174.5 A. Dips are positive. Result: -1.6 A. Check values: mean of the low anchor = 32.7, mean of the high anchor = 27.7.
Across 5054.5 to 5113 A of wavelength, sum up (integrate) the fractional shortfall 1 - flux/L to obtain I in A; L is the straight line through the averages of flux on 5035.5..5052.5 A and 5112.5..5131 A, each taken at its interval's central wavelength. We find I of -3.3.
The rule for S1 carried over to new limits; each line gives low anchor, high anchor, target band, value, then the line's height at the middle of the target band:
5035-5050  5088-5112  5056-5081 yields -1.1 A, 34.1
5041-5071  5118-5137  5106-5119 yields -0.4 A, 32.4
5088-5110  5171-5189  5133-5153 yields -2.8 A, 28.7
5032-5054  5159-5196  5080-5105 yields -2.3 A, 31.8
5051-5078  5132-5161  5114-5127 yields 0.6 A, 33.9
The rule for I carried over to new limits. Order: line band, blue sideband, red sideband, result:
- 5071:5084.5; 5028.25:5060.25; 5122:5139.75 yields -0.1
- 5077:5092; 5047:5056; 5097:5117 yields -0.8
